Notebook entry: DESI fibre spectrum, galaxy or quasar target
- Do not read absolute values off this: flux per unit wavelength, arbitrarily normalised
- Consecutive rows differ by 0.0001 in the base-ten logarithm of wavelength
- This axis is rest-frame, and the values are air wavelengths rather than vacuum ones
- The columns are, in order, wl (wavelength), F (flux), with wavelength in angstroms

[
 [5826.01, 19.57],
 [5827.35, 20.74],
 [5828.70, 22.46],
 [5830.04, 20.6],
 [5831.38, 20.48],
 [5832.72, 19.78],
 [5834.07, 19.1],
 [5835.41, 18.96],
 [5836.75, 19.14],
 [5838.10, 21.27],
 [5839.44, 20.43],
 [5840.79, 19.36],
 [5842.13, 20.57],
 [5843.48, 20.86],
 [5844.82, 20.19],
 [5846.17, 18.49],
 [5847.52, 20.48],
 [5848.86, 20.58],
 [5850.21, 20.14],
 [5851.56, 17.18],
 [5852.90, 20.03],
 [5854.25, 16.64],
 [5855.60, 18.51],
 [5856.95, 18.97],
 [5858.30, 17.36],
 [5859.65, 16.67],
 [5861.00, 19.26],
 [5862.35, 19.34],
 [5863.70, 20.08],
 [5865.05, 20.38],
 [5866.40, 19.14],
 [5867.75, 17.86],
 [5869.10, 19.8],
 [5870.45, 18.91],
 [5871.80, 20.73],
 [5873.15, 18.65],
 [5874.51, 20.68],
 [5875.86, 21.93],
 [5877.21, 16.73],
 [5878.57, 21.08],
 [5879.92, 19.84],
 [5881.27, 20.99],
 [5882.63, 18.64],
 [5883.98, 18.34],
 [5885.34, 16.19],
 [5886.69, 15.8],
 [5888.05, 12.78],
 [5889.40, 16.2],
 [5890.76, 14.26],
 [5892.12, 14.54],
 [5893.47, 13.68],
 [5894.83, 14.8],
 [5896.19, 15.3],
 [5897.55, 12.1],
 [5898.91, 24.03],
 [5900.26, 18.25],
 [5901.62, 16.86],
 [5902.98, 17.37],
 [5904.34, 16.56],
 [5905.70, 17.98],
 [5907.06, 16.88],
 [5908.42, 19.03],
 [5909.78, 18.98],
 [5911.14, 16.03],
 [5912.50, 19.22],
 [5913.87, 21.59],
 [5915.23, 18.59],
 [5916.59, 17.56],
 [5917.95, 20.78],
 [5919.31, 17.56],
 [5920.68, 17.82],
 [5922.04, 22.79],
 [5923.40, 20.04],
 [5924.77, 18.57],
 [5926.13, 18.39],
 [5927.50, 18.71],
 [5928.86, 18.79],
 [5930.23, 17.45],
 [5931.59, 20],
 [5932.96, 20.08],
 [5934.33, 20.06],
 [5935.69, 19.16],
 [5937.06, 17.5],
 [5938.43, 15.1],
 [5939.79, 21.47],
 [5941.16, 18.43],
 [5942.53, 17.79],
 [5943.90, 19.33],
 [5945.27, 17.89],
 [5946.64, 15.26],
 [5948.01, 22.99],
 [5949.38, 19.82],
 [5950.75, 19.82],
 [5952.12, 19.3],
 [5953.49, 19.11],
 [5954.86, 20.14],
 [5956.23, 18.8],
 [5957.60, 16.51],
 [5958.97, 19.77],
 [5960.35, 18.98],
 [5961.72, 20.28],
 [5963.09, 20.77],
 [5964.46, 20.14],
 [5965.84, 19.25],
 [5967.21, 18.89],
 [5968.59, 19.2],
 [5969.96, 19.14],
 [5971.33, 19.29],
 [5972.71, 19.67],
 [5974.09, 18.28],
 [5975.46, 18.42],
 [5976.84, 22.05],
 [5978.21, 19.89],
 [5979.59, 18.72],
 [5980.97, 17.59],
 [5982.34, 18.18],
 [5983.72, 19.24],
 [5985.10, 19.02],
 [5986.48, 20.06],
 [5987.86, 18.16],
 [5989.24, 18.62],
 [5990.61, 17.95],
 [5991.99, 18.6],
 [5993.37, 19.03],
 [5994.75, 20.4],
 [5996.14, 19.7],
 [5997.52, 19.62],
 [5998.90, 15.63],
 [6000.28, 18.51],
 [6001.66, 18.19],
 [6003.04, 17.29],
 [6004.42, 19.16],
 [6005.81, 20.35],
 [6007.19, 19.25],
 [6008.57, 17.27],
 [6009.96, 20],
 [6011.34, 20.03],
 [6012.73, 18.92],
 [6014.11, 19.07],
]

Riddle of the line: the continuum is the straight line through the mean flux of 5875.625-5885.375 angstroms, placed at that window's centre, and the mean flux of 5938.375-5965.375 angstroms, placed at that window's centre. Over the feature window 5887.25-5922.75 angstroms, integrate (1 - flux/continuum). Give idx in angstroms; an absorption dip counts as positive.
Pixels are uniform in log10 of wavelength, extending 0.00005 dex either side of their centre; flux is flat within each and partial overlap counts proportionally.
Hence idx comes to 3.5 angstroms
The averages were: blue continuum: 19.3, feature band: 17.4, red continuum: 19.2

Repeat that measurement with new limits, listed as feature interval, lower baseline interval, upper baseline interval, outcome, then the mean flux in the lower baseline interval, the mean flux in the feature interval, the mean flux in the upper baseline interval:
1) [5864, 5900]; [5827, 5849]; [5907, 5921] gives 2.7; 20.2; 17.9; 18.6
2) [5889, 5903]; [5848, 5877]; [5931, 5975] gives 2.3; 19.2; 16.1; 19.1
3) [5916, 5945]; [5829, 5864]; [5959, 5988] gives 0.7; 19.4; 18.9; 19.3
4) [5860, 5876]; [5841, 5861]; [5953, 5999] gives -0.4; 19.1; 19.6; 19.1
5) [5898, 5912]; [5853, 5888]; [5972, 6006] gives 0.5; 18.8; 18.1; 18.9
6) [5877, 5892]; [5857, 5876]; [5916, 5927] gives 1.5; 19.3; 17.3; 19.2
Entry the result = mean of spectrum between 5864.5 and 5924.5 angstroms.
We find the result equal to 18.1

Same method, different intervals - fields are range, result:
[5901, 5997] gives 18.9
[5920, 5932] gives 19.2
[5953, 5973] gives 19.3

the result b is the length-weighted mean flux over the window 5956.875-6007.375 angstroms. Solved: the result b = 19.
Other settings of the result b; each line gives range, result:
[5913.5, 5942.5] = 19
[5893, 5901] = 16.4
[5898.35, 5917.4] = 18.5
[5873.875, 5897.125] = 17.1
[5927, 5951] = 18.9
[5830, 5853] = 19.8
